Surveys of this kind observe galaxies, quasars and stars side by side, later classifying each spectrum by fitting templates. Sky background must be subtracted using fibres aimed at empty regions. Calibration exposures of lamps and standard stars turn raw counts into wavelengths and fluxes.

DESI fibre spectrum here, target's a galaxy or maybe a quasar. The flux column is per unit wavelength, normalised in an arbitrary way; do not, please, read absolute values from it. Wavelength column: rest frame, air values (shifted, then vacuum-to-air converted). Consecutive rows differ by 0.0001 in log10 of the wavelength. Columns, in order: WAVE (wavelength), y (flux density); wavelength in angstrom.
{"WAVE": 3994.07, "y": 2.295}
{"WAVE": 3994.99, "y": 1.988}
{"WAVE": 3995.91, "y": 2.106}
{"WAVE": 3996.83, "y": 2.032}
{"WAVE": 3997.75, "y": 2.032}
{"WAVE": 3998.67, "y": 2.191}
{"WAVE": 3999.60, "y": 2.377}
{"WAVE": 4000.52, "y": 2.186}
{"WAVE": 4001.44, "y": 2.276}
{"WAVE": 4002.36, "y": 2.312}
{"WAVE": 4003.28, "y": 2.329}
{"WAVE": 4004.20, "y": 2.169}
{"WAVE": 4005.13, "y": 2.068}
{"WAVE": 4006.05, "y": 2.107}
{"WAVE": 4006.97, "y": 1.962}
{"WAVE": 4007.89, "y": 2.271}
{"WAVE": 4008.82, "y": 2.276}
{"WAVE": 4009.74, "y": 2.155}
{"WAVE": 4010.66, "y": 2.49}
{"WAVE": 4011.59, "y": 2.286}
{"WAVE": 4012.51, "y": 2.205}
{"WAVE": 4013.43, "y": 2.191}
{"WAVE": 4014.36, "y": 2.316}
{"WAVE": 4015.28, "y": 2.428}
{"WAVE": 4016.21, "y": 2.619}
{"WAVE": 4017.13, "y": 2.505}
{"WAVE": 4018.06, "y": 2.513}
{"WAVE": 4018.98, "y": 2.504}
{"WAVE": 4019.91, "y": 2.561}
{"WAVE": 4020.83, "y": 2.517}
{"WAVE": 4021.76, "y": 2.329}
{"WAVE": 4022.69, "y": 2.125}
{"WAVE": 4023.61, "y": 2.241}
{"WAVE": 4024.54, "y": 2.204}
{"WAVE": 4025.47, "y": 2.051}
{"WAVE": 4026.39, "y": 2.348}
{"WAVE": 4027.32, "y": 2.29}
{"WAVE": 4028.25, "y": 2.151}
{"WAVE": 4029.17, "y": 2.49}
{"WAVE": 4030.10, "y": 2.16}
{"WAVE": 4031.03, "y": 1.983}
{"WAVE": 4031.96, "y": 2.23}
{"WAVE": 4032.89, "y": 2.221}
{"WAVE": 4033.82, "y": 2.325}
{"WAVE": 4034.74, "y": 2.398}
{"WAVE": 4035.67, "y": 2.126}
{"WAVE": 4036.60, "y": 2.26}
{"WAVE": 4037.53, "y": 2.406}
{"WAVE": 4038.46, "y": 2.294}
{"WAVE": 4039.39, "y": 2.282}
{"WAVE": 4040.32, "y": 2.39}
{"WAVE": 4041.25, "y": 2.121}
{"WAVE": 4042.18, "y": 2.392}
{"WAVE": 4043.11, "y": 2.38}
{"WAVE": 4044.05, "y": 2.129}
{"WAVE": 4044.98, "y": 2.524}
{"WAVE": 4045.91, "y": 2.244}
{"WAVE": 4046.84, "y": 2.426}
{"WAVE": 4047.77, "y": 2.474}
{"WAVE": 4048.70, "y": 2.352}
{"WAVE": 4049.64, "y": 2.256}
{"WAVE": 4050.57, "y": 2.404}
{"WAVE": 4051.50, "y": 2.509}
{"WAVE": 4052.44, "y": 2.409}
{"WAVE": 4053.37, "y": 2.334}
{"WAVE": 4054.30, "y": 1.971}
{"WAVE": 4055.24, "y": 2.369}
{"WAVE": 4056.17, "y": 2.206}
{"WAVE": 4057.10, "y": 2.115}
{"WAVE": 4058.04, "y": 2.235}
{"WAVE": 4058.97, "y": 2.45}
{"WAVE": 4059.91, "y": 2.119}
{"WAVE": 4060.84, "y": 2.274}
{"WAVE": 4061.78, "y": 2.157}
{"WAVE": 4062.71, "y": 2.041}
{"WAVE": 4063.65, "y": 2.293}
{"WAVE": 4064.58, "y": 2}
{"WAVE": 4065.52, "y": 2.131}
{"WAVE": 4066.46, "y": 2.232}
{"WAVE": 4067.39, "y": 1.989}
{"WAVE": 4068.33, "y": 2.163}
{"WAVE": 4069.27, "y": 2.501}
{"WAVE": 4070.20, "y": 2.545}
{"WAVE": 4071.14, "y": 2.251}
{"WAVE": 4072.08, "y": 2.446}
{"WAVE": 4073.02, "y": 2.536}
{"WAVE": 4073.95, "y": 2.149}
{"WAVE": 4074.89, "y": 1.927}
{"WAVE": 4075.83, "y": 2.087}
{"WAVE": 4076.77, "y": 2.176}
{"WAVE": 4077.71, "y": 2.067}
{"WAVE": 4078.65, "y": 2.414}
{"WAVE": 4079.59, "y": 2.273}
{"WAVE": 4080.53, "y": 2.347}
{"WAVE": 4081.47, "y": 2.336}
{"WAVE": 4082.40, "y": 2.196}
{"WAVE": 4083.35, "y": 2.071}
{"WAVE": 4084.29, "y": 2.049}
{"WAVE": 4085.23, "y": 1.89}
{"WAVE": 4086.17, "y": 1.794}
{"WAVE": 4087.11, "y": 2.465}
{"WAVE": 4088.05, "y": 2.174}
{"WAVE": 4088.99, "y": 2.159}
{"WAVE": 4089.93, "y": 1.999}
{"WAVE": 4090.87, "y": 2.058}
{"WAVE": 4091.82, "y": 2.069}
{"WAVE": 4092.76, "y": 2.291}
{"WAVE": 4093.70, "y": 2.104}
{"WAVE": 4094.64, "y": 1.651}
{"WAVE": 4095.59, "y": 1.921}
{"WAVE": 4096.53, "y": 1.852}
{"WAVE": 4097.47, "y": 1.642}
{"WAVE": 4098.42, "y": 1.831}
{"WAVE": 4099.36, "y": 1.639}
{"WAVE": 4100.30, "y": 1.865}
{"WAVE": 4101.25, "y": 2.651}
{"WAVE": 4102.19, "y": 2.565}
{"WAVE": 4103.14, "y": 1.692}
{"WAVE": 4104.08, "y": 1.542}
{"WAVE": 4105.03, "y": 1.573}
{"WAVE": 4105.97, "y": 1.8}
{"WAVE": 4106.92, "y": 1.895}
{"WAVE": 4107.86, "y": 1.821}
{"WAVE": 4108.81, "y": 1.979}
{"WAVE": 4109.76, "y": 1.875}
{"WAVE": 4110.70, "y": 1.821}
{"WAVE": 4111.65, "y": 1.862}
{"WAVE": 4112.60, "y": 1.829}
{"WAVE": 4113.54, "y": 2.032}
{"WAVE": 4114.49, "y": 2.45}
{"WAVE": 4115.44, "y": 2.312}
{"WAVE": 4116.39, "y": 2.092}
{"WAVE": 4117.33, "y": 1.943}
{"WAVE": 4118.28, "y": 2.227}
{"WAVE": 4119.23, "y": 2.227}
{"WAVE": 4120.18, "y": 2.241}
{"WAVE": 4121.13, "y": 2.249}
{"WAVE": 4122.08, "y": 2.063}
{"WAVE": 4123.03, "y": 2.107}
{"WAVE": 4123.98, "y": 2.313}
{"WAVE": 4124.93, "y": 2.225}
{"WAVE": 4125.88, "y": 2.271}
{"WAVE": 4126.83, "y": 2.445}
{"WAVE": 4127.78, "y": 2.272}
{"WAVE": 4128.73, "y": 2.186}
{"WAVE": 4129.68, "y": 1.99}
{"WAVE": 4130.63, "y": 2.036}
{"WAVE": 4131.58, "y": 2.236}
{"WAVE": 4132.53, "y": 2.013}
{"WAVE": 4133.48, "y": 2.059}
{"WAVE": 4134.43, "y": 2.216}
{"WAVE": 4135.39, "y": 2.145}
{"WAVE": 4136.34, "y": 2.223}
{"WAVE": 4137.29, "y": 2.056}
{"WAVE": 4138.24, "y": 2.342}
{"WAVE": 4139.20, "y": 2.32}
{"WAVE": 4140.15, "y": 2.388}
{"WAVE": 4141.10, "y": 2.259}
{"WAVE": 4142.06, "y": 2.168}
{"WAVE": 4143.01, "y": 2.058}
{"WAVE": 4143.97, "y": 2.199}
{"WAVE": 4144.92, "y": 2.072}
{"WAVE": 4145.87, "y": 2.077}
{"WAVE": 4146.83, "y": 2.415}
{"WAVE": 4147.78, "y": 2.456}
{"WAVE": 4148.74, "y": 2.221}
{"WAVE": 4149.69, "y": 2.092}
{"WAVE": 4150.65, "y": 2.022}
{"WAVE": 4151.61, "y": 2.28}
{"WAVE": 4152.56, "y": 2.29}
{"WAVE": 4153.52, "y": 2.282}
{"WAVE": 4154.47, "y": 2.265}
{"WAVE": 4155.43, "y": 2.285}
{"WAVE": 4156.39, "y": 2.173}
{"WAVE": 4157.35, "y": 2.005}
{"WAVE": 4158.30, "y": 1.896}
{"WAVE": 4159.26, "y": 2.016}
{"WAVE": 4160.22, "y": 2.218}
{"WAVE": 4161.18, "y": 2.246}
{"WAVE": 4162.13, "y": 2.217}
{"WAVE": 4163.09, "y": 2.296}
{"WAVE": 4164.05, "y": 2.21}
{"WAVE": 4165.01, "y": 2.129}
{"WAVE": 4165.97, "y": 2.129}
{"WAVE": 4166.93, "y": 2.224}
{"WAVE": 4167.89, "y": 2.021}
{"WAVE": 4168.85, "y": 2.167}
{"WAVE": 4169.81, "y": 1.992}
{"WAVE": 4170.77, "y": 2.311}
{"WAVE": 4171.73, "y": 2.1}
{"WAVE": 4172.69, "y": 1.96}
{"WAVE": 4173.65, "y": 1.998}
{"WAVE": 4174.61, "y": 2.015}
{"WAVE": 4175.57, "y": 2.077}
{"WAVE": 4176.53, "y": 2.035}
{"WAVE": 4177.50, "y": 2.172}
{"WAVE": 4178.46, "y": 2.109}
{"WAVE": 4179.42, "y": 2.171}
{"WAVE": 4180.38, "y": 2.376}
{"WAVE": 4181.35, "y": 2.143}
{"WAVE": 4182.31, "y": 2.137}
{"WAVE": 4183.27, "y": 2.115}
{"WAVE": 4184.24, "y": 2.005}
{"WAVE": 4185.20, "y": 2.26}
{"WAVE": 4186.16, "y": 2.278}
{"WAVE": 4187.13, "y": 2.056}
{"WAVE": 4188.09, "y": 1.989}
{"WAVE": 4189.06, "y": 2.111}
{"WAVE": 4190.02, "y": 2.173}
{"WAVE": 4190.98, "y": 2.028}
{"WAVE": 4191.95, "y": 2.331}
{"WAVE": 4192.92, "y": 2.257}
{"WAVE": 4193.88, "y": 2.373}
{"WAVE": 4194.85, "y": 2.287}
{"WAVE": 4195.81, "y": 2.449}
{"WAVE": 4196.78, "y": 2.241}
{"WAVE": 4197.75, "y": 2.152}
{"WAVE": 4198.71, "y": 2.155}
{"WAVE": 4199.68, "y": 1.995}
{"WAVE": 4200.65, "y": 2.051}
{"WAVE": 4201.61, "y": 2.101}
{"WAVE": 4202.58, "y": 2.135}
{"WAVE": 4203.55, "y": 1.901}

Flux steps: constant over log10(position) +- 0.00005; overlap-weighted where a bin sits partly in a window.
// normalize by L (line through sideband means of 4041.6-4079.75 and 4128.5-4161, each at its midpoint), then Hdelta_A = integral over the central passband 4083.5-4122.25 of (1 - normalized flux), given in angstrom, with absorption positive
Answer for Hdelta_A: 3.8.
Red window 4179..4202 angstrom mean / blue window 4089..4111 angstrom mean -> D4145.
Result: 1.13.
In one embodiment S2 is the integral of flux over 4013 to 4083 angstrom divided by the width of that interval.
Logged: 2.28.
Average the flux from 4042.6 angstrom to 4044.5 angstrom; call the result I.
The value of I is 2.25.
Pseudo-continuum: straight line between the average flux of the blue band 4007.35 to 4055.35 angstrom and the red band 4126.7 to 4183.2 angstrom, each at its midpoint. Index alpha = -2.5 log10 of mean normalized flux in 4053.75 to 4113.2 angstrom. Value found 0.08 mag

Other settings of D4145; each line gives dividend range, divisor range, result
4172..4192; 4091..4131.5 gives 1.04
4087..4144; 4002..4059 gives 0.91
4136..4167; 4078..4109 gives 1.09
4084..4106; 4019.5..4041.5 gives 0.87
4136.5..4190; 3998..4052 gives 0.94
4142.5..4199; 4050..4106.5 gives 1.02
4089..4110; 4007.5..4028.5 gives 0.83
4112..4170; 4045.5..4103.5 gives 1.00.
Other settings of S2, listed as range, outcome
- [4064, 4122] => 2.08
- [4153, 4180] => 2.13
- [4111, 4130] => 2.16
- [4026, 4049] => 2.3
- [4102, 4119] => 1.96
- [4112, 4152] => 2.18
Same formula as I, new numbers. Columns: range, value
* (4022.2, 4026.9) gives 2.2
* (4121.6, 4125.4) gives 2.18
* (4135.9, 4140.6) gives 2.27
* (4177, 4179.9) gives 2.15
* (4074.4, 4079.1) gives 2.13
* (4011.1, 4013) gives 2.25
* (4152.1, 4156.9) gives 2.25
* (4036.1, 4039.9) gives 2.31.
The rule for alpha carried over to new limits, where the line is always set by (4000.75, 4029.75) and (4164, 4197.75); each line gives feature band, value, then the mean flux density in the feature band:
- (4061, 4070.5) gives 0.03 mag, 2.2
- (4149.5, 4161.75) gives 0.01 mag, 2.16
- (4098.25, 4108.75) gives 0.17 mag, 1.9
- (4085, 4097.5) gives 0.11 mag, 2.02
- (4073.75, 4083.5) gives 0.03 mag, 2.19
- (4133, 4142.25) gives -0.01 mag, 2.22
